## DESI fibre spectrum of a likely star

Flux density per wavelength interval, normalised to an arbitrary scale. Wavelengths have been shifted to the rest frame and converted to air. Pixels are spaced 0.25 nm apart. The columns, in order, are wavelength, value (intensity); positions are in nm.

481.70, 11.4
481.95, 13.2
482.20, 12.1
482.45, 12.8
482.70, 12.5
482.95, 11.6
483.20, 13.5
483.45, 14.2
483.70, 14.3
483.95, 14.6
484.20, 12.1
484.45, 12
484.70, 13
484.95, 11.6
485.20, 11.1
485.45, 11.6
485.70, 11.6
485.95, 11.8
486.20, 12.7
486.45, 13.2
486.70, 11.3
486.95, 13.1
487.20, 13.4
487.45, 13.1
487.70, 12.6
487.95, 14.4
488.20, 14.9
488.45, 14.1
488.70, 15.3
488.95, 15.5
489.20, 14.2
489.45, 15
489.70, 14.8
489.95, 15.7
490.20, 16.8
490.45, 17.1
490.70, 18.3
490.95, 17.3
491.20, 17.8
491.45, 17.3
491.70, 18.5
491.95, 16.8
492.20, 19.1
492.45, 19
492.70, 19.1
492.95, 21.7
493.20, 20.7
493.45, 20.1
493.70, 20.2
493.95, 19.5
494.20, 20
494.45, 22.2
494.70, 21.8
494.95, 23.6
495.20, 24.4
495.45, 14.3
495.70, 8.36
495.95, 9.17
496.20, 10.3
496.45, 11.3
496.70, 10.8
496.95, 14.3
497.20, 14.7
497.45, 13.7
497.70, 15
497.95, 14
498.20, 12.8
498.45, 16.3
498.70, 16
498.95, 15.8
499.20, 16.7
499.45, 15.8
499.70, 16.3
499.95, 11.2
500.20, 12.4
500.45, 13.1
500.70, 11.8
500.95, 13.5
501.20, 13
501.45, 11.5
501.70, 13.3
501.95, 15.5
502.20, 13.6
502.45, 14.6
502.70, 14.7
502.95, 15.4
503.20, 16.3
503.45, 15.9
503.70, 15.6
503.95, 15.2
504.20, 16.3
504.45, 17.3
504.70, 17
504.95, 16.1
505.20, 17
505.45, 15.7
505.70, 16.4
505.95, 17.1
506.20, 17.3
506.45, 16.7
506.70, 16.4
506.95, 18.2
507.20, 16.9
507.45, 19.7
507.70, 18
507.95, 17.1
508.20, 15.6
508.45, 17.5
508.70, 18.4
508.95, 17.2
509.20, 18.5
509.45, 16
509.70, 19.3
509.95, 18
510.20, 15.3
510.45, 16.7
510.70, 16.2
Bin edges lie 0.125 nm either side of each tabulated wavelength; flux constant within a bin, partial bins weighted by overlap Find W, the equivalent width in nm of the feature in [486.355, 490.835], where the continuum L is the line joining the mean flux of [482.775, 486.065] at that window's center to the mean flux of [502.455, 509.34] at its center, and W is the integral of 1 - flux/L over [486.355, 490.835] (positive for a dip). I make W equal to -0.41 nm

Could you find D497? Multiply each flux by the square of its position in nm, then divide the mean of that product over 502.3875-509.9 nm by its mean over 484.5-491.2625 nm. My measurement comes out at 1.29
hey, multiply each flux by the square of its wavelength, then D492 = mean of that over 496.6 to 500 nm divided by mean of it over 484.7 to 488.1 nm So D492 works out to 1.23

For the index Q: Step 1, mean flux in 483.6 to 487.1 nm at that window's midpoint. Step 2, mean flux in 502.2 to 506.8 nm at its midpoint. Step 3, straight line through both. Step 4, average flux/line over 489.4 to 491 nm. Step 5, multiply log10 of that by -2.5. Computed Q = -0.23 mag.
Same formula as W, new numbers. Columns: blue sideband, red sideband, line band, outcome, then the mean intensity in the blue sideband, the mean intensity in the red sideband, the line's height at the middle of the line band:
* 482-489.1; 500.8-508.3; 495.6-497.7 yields 0.41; 13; 15.9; 14.7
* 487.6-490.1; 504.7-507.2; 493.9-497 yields -0.13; 14.7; 16.8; 15.5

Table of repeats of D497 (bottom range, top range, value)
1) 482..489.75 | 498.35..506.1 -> 1.22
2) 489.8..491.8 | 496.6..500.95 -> 0.84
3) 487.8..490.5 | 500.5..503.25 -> 0.96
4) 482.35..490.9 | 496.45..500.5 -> 1.09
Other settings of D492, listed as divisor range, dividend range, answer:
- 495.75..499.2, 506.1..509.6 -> 1.35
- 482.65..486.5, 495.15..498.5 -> 1.11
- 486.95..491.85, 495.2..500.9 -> 0.91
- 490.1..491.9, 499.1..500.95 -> 0.82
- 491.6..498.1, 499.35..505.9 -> 0.90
